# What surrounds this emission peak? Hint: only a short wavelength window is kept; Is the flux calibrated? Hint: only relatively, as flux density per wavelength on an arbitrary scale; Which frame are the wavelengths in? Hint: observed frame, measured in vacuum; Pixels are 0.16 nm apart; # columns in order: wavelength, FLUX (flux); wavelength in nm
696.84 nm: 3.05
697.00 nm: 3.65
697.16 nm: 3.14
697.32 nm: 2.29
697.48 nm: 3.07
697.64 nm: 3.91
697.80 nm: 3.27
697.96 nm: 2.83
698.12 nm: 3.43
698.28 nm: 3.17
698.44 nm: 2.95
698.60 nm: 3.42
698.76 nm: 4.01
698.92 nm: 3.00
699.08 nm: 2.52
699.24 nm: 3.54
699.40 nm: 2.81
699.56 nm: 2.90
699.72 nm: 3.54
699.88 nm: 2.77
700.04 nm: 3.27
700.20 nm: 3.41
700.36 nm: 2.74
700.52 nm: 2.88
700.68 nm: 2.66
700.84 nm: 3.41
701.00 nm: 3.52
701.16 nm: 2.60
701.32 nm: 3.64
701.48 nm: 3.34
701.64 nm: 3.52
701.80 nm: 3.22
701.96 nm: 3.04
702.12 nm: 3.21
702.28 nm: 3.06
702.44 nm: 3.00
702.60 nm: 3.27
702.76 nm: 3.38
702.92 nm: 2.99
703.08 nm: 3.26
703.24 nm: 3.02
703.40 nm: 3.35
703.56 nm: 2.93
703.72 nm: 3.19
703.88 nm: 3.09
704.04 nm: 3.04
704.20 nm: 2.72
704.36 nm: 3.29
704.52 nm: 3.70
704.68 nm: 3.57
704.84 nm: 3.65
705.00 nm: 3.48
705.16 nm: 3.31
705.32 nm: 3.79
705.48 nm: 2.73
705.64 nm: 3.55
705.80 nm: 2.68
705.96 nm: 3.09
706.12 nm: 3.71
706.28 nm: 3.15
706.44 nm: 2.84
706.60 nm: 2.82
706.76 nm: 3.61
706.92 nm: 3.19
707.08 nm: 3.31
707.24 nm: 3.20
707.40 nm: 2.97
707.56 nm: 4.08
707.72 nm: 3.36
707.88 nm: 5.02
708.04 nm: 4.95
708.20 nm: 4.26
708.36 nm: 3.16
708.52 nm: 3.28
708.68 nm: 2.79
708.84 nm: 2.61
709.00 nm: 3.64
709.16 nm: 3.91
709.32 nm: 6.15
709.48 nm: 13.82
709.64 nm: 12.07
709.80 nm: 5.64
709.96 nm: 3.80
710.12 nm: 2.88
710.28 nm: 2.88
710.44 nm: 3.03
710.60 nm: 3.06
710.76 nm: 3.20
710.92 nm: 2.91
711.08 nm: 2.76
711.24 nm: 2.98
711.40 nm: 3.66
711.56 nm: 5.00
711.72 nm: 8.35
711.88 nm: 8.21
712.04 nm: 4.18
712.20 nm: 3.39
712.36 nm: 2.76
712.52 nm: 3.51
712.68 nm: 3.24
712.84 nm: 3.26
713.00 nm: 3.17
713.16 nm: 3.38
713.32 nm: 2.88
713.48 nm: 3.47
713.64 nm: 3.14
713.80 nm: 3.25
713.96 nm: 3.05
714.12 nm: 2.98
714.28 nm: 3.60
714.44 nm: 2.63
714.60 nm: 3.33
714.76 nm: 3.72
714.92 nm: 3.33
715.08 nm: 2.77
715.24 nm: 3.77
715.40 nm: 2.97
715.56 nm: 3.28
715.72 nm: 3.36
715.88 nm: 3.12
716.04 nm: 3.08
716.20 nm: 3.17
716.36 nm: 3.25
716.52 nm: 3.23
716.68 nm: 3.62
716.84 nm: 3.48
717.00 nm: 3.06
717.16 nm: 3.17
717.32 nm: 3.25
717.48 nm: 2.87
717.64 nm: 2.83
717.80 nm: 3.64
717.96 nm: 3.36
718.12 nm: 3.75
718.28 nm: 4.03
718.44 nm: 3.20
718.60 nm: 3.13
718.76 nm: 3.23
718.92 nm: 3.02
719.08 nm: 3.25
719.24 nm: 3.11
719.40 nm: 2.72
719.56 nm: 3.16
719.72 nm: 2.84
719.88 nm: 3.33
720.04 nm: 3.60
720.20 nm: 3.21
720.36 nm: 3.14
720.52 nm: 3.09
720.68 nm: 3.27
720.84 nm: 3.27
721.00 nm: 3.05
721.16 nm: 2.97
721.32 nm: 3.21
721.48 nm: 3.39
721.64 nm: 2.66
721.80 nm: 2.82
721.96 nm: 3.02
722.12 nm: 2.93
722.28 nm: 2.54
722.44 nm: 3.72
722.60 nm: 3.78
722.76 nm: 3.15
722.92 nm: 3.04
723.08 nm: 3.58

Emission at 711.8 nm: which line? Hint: [N II]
